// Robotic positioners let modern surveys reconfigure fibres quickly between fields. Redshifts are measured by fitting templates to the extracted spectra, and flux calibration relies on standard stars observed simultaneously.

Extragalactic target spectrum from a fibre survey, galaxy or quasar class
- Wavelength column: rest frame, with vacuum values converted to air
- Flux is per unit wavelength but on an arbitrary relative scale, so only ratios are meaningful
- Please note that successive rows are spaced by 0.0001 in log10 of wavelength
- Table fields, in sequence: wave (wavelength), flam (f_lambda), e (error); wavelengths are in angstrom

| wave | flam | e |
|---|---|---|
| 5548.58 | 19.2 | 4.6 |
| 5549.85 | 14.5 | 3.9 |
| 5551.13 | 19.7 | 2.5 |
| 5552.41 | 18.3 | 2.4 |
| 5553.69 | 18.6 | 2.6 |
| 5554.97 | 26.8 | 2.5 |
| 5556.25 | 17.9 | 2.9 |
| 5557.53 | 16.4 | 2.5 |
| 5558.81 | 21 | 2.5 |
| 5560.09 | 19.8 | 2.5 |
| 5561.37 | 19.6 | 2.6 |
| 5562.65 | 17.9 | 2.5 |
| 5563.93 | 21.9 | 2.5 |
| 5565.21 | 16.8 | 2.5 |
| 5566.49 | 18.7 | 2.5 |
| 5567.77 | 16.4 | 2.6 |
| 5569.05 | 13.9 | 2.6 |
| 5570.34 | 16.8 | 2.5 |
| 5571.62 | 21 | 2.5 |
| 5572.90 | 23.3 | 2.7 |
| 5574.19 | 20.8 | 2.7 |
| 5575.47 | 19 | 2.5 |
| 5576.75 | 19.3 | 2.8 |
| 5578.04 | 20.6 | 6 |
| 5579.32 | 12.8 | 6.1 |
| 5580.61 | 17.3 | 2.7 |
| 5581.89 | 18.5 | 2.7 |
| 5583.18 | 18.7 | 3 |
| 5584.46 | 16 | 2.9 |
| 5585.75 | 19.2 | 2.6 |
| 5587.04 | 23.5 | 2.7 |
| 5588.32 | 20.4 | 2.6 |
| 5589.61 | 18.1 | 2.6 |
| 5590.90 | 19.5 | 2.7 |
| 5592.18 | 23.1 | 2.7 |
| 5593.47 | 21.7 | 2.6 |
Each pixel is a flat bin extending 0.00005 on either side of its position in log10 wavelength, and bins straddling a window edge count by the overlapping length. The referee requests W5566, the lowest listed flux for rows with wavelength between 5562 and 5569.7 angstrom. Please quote 13.9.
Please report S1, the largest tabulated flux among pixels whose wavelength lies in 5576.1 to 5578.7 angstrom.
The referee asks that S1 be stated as 20.6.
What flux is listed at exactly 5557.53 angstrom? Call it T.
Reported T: 16.4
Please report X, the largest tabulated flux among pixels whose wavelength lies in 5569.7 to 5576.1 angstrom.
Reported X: 23.3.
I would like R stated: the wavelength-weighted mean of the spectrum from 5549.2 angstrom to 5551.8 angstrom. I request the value 17.2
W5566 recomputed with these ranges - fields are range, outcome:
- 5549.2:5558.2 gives 14.5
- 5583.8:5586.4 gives 16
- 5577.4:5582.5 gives 12.8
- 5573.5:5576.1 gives 19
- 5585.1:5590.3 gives 18.1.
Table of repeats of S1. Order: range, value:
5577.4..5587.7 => 23.5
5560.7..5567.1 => 21.9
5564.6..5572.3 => 21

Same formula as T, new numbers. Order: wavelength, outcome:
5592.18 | 23.1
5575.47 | 19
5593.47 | 21.7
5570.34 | 16.8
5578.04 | 20.6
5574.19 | 20.8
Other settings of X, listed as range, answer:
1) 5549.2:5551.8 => 19.7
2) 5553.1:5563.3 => 26.8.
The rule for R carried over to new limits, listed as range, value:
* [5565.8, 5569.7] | 16.3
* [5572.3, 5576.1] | 21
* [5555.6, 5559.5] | 18.5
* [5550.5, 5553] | 19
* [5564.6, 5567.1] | 17.8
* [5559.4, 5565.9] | 19.2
